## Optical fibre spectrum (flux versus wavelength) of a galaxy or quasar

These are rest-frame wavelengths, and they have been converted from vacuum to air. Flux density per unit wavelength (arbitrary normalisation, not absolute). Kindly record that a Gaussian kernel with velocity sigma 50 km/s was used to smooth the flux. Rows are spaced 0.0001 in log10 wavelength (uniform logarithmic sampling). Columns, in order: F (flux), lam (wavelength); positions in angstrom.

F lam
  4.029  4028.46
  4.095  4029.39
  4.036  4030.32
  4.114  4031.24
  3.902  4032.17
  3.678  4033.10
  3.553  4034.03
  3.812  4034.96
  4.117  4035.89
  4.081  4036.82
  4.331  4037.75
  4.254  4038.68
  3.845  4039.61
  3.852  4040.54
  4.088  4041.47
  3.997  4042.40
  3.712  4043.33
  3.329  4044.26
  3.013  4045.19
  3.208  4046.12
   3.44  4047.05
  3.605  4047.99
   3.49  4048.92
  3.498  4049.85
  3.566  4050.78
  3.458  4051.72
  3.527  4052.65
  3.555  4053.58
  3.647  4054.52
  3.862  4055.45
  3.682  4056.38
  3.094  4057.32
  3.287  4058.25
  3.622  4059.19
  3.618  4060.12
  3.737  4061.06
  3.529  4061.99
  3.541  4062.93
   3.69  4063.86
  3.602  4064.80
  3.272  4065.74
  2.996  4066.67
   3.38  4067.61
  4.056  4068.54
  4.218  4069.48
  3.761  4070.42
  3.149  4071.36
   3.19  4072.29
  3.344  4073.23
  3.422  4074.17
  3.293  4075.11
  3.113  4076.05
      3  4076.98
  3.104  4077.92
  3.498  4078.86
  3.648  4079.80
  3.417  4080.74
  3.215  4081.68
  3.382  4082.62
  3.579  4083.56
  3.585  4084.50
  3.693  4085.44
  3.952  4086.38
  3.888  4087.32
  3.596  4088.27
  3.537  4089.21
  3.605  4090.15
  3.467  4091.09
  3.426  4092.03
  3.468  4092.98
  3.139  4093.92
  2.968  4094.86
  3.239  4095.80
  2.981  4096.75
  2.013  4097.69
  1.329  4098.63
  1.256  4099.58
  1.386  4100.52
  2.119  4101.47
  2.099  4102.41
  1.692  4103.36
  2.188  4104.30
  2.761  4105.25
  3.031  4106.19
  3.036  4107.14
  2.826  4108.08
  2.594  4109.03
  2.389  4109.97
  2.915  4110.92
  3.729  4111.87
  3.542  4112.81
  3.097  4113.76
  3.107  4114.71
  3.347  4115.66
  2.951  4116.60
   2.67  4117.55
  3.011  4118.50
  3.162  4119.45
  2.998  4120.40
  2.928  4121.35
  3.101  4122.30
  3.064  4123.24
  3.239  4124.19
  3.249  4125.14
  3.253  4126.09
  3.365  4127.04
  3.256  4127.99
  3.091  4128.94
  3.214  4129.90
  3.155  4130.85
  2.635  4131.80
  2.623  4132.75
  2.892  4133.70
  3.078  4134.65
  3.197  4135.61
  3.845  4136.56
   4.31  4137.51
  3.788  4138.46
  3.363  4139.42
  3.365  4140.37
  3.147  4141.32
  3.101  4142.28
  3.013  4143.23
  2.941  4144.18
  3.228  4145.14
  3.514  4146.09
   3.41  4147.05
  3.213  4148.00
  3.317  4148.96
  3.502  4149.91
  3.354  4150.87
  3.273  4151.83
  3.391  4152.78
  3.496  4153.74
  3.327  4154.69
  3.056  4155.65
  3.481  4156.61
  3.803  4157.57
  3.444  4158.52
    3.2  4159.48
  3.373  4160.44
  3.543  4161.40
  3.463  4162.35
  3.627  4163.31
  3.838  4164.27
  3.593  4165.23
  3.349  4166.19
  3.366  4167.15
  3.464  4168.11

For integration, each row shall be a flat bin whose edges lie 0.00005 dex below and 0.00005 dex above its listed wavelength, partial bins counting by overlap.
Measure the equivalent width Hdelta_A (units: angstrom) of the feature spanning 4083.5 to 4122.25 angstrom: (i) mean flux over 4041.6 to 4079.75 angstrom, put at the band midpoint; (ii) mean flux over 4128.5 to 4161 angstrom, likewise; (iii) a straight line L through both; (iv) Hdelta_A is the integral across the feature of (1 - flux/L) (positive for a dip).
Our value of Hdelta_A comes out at 5.30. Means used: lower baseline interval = 3.49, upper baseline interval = 3.3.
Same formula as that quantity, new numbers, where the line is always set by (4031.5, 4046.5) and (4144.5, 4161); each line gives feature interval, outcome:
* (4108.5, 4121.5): 1.8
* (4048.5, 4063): 0.8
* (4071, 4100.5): 3.6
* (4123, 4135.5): 1.3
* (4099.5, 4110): 3.7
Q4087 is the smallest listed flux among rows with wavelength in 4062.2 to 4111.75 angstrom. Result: 1.256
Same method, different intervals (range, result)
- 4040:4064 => 3.013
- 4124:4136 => 2.623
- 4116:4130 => 2.67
